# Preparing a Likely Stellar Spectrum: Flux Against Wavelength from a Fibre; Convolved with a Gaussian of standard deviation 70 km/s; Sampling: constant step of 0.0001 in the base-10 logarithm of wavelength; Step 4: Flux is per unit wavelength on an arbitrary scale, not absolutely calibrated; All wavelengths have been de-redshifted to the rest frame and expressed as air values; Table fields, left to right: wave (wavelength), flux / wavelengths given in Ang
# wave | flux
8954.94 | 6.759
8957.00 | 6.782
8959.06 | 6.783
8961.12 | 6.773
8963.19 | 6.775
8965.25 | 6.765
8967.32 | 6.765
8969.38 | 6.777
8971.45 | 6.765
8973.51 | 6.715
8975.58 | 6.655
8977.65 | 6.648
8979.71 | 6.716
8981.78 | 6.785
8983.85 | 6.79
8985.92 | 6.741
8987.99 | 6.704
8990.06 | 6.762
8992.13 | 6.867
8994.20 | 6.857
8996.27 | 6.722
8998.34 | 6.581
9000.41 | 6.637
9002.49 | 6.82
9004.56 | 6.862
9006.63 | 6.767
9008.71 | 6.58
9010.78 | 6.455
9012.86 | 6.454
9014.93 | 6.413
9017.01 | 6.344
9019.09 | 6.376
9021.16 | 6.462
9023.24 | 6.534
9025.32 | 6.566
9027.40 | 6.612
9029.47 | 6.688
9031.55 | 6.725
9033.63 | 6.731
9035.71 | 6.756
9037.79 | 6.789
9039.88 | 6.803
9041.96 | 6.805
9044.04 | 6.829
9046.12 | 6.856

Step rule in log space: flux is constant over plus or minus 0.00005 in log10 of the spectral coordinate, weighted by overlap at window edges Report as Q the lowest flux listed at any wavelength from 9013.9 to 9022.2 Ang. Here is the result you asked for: 6.344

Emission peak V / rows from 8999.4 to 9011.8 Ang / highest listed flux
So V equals 6.862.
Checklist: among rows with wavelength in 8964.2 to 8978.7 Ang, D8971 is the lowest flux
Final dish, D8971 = 6.648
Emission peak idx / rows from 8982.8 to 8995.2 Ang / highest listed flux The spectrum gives 6.867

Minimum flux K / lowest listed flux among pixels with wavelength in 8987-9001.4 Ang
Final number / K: 6.581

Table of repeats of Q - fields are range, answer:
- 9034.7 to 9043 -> 6.756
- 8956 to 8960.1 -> 6.782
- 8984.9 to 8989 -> 6.704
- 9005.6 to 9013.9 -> 6.454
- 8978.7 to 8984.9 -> 6.716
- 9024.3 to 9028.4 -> 6.566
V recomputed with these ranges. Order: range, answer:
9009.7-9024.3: 6.534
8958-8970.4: 6.783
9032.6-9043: 6.805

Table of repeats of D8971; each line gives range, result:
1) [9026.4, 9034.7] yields 6.612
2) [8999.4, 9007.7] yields 6.637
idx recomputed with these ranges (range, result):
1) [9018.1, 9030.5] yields 6.688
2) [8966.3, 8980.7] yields 6.777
